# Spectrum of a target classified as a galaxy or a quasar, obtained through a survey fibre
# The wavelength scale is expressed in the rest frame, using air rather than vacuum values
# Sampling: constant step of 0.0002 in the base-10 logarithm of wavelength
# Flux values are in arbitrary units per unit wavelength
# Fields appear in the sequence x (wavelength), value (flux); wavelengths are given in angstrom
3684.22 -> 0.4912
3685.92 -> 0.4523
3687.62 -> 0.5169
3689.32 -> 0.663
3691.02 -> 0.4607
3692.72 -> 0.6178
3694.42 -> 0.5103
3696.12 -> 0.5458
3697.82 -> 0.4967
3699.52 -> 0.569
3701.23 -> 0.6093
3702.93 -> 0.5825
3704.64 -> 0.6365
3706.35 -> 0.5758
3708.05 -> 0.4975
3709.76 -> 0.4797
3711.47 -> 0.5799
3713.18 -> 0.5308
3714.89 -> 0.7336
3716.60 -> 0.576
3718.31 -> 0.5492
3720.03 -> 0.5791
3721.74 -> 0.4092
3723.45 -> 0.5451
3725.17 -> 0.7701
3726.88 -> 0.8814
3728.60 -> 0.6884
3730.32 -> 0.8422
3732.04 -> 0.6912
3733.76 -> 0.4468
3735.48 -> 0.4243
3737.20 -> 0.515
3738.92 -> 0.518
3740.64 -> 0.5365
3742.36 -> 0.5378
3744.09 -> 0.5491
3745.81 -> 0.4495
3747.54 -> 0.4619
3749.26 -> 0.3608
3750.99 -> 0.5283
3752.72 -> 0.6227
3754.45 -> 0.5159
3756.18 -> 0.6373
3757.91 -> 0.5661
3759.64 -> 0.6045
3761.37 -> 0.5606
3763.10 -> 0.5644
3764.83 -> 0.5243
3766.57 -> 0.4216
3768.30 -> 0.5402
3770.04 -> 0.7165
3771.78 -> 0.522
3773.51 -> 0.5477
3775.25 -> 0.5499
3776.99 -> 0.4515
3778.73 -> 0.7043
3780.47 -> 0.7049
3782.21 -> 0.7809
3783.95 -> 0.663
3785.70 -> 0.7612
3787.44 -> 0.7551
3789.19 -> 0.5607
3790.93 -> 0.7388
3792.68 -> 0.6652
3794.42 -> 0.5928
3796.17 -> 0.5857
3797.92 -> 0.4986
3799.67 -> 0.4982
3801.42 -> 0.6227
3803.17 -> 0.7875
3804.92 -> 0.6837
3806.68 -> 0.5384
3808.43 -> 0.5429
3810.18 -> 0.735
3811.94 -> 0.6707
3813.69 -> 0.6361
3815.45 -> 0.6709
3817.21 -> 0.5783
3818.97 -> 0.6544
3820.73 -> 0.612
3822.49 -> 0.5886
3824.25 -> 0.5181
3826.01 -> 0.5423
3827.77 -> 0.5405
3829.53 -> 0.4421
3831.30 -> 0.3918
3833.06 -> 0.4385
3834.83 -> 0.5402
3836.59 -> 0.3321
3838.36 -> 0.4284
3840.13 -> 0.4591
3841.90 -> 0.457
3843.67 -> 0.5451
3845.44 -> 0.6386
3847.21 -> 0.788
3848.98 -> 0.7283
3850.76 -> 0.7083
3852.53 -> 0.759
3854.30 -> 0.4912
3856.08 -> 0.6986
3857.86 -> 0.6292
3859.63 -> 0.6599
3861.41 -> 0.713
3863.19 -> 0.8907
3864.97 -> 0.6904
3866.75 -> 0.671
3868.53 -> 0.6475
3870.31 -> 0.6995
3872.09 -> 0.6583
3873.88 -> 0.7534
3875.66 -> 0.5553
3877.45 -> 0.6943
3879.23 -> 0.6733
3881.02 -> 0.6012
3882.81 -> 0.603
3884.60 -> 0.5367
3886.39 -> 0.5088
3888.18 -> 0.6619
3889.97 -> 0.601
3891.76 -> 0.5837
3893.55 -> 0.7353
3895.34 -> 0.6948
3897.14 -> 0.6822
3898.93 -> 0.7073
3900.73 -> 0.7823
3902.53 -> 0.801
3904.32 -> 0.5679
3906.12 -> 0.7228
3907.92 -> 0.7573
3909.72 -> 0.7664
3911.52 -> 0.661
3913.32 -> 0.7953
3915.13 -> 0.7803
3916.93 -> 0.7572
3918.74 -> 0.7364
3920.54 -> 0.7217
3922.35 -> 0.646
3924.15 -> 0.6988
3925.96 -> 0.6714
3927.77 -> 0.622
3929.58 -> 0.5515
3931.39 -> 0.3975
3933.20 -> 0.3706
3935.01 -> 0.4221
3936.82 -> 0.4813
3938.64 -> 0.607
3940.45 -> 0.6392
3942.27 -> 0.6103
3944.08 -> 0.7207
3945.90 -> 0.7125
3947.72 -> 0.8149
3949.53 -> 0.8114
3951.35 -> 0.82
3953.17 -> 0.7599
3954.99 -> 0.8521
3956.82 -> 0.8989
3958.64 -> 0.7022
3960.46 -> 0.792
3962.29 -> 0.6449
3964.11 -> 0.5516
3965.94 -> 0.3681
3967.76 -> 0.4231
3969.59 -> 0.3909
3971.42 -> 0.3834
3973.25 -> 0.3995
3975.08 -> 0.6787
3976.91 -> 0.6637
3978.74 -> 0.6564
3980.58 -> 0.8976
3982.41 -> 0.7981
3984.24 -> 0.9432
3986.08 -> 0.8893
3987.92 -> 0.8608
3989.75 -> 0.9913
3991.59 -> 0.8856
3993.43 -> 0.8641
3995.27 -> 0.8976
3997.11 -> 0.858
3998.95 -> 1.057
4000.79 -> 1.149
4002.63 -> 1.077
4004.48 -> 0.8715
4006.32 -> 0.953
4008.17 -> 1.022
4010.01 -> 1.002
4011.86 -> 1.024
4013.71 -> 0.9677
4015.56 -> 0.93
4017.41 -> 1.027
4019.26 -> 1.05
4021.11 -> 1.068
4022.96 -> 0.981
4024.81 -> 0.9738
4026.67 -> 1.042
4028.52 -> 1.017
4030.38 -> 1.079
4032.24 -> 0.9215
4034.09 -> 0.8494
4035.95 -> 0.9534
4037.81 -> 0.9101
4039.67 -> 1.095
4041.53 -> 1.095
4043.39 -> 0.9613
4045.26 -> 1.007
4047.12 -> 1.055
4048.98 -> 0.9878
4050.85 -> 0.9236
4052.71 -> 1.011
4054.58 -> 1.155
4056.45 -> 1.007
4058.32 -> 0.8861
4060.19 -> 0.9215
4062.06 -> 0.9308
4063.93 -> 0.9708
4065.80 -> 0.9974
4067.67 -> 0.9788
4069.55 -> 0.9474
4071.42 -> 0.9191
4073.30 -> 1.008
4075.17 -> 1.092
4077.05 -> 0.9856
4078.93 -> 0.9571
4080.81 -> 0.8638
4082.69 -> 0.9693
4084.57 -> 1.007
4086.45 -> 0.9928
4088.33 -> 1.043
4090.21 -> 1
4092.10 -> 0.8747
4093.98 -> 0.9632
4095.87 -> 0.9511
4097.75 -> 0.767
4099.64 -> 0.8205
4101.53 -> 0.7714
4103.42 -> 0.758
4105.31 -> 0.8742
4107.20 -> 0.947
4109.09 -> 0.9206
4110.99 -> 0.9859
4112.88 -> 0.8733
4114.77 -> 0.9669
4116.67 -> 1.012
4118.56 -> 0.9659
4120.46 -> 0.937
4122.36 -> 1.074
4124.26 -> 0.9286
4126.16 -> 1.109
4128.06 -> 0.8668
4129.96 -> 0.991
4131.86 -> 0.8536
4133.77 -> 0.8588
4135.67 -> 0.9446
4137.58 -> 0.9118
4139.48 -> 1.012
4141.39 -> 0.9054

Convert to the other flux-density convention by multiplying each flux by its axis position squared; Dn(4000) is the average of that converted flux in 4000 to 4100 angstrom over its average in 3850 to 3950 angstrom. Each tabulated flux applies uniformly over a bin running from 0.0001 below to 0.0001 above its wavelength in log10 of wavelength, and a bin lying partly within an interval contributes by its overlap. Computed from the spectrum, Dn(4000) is 1.60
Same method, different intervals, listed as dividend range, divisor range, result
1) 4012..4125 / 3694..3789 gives 1.96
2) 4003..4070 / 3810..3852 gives 1.94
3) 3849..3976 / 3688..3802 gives 1.23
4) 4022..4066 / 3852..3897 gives 1.64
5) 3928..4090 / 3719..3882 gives 1.60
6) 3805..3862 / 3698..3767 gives 1.09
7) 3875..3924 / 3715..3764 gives 1.30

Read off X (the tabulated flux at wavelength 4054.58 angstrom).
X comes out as 1.155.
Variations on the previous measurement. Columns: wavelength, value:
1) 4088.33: 1.043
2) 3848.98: 0.7283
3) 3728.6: 0.6884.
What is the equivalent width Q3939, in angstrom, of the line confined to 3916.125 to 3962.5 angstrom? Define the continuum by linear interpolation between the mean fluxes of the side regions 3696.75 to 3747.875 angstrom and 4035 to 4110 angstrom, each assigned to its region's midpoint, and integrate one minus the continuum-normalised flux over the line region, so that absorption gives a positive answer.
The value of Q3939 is 8.0 angstrom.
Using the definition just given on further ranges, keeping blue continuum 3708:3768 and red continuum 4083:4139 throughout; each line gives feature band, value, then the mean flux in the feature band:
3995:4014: -3.8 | 0.993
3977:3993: -0.9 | 0.855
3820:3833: 2.7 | 0.513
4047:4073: -2.8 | 0.976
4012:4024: -2.4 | 1.01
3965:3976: 4.9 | 0.441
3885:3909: 1.5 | 0.675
